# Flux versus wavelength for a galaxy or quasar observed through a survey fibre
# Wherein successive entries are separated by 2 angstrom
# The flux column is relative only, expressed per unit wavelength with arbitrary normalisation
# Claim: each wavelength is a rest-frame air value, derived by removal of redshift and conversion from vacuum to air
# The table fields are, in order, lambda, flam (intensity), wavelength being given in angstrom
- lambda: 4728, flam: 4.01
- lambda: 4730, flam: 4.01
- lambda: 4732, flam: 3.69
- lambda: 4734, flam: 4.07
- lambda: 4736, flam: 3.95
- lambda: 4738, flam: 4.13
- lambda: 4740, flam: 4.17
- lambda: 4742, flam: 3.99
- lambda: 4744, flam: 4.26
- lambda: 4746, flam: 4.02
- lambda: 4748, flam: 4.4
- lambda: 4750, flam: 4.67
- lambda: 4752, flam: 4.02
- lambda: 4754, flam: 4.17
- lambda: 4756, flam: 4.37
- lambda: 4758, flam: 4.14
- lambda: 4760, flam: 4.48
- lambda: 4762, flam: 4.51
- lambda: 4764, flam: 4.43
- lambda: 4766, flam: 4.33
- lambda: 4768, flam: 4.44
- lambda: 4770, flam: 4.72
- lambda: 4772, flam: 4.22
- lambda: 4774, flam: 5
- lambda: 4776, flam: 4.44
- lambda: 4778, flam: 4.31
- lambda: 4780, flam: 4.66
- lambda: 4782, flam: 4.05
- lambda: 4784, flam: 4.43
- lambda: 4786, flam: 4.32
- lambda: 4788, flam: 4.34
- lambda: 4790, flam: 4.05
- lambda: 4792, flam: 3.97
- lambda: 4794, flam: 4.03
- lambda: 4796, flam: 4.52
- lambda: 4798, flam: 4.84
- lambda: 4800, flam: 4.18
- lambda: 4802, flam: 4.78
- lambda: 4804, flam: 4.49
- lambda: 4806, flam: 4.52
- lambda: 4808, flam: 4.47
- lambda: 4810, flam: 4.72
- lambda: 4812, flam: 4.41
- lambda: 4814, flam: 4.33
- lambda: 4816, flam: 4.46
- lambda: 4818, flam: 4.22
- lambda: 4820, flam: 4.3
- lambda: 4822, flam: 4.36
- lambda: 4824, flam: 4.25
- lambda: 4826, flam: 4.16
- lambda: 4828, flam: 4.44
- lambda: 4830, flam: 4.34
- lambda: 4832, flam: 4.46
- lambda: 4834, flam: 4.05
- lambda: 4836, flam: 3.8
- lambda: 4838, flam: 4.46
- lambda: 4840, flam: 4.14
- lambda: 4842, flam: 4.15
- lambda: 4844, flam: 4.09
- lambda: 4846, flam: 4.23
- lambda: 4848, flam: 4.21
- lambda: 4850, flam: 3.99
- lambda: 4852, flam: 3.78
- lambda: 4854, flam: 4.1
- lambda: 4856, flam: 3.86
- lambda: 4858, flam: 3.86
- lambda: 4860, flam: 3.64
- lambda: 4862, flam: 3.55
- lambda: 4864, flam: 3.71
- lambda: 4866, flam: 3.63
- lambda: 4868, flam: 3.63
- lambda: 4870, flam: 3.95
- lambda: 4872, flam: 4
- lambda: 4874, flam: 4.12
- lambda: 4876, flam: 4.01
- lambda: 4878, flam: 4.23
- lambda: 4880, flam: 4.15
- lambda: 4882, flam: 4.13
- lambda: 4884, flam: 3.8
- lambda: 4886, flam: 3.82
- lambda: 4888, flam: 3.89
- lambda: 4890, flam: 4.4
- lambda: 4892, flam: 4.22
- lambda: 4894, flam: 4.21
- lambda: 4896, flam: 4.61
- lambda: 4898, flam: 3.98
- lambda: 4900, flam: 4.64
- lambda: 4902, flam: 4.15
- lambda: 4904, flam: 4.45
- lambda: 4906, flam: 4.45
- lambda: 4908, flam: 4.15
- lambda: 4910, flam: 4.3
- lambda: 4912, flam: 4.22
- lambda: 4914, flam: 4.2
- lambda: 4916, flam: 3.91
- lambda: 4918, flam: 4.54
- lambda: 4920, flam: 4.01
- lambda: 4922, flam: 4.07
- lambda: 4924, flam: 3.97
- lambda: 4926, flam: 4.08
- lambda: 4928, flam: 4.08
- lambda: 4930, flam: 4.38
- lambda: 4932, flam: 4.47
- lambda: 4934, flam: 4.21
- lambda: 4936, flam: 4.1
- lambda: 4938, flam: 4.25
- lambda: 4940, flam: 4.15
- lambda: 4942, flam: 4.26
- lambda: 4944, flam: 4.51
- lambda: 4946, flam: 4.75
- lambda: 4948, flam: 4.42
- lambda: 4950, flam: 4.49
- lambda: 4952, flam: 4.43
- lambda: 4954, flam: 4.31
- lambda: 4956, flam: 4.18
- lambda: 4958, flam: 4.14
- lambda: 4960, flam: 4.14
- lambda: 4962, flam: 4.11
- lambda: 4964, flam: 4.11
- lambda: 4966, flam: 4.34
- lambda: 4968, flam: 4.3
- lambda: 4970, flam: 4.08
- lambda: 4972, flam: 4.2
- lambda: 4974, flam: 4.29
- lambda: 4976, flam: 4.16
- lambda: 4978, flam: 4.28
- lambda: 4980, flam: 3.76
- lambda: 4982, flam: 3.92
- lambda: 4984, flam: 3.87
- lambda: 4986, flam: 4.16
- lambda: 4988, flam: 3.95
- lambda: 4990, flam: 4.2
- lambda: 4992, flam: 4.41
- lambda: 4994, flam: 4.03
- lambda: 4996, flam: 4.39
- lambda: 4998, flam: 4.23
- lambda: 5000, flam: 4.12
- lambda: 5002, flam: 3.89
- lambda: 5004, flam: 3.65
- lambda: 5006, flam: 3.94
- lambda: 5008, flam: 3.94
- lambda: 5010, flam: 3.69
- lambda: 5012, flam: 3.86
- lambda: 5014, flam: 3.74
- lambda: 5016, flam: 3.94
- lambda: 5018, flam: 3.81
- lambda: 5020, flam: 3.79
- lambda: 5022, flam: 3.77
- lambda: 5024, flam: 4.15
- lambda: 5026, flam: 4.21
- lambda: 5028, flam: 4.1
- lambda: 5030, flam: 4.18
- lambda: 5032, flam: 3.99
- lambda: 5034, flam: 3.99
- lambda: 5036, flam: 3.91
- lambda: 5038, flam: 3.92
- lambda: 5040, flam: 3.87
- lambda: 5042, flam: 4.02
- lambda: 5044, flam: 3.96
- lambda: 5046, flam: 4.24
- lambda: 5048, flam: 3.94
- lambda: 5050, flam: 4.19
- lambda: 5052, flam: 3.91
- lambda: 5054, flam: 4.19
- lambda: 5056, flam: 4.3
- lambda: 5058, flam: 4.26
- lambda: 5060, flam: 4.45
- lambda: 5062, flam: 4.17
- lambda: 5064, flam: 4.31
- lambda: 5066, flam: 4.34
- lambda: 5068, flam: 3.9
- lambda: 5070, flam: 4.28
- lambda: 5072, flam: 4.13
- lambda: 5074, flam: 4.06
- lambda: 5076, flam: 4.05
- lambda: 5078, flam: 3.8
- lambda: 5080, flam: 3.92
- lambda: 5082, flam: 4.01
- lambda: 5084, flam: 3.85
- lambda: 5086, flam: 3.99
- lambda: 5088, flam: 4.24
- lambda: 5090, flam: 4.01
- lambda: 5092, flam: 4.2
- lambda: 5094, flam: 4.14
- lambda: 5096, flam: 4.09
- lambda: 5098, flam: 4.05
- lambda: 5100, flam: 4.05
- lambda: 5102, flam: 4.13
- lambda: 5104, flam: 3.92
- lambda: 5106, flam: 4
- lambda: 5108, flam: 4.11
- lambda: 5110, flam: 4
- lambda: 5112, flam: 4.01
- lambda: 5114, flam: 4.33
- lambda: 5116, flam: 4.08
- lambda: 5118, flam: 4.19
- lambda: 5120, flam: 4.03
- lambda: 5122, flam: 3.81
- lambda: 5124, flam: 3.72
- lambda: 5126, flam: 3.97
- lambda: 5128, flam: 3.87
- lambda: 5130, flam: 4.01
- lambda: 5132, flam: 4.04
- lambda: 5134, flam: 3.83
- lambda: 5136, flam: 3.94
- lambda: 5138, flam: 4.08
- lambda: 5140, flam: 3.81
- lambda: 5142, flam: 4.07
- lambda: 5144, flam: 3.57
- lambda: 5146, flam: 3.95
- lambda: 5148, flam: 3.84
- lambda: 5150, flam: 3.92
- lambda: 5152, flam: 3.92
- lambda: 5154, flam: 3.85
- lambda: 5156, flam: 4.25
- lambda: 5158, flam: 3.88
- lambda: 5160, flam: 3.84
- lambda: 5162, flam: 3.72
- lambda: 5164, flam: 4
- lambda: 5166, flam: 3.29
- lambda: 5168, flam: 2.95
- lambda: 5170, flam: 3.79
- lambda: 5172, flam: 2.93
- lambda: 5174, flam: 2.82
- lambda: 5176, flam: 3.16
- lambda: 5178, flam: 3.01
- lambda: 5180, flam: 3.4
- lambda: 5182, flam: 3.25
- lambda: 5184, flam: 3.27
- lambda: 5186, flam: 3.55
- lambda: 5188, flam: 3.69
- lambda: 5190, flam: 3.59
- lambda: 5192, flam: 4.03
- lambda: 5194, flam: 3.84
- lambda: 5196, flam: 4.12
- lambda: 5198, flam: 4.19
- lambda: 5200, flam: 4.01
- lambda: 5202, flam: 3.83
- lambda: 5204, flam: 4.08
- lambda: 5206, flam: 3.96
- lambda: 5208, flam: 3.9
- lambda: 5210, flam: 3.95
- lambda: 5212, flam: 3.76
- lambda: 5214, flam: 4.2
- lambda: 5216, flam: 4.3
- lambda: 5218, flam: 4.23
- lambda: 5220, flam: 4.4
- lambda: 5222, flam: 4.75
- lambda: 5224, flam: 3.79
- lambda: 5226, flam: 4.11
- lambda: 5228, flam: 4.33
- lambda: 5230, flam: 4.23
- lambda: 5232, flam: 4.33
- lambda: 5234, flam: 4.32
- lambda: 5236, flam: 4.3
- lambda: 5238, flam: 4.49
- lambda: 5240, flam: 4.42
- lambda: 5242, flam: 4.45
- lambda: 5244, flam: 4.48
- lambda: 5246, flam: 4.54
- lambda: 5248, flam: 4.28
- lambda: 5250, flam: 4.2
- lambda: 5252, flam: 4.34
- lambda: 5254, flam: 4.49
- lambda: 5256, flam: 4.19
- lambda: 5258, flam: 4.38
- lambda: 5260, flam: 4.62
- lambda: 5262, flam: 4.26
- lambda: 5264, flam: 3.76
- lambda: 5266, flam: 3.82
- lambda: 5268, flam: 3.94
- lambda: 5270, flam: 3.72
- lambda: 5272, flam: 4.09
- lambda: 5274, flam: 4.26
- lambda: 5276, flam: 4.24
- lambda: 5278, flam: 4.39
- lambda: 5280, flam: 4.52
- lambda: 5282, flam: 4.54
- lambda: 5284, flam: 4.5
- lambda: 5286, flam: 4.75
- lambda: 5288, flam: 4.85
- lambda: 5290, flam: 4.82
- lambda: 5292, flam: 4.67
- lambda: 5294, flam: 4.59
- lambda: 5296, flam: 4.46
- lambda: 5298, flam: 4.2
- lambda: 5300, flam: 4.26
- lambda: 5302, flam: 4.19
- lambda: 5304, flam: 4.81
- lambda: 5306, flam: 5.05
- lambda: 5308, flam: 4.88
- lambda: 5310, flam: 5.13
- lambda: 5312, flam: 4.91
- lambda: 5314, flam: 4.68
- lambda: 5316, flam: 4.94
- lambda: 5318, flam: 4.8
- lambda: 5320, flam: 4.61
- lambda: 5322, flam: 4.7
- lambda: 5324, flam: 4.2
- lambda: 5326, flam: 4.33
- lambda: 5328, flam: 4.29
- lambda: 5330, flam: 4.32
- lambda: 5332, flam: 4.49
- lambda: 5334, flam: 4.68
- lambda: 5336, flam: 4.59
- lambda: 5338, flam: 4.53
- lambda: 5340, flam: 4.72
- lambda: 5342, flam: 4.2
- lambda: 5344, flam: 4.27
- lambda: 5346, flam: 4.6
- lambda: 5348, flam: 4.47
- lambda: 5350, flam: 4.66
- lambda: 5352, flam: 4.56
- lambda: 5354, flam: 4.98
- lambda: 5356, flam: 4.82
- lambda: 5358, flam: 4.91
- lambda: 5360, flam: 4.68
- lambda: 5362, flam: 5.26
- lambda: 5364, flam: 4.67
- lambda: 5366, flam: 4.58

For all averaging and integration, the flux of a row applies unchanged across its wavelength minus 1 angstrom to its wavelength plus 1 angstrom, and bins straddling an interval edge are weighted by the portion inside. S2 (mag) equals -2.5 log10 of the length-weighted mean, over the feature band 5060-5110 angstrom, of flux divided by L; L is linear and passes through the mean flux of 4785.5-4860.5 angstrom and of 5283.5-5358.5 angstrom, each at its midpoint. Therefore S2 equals 0.09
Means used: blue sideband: 4.25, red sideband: 4.62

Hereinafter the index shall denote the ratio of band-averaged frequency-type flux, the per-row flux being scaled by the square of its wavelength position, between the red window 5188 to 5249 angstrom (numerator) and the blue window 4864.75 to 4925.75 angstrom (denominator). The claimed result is 1.15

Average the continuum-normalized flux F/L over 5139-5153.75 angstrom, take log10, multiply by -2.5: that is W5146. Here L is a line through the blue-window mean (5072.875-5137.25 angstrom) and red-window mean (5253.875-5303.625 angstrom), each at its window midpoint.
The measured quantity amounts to 0.061 mag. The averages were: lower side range 4.01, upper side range 4.34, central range 3.87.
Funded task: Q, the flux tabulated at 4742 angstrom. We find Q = 3.99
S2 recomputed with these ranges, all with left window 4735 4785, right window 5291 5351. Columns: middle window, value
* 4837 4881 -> 0.104 mag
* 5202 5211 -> 0.146 mag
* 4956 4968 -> 0.060 mag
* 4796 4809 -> -0.047 mag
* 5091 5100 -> 0.092 mag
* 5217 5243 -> 0.053 mag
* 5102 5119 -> 0.102 mag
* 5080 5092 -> 0.114 mag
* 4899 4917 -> 0.030 mag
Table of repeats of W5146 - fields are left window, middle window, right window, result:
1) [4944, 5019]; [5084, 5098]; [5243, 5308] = 0.034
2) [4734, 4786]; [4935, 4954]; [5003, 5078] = -0.061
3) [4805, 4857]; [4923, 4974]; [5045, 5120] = -0.021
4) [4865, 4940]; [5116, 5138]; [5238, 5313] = 0.096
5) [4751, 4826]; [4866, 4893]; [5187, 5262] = 0.086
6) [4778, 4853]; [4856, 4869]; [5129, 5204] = 0.147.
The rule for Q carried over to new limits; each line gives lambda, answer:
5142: 4.07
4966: 4.34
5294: 4.59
